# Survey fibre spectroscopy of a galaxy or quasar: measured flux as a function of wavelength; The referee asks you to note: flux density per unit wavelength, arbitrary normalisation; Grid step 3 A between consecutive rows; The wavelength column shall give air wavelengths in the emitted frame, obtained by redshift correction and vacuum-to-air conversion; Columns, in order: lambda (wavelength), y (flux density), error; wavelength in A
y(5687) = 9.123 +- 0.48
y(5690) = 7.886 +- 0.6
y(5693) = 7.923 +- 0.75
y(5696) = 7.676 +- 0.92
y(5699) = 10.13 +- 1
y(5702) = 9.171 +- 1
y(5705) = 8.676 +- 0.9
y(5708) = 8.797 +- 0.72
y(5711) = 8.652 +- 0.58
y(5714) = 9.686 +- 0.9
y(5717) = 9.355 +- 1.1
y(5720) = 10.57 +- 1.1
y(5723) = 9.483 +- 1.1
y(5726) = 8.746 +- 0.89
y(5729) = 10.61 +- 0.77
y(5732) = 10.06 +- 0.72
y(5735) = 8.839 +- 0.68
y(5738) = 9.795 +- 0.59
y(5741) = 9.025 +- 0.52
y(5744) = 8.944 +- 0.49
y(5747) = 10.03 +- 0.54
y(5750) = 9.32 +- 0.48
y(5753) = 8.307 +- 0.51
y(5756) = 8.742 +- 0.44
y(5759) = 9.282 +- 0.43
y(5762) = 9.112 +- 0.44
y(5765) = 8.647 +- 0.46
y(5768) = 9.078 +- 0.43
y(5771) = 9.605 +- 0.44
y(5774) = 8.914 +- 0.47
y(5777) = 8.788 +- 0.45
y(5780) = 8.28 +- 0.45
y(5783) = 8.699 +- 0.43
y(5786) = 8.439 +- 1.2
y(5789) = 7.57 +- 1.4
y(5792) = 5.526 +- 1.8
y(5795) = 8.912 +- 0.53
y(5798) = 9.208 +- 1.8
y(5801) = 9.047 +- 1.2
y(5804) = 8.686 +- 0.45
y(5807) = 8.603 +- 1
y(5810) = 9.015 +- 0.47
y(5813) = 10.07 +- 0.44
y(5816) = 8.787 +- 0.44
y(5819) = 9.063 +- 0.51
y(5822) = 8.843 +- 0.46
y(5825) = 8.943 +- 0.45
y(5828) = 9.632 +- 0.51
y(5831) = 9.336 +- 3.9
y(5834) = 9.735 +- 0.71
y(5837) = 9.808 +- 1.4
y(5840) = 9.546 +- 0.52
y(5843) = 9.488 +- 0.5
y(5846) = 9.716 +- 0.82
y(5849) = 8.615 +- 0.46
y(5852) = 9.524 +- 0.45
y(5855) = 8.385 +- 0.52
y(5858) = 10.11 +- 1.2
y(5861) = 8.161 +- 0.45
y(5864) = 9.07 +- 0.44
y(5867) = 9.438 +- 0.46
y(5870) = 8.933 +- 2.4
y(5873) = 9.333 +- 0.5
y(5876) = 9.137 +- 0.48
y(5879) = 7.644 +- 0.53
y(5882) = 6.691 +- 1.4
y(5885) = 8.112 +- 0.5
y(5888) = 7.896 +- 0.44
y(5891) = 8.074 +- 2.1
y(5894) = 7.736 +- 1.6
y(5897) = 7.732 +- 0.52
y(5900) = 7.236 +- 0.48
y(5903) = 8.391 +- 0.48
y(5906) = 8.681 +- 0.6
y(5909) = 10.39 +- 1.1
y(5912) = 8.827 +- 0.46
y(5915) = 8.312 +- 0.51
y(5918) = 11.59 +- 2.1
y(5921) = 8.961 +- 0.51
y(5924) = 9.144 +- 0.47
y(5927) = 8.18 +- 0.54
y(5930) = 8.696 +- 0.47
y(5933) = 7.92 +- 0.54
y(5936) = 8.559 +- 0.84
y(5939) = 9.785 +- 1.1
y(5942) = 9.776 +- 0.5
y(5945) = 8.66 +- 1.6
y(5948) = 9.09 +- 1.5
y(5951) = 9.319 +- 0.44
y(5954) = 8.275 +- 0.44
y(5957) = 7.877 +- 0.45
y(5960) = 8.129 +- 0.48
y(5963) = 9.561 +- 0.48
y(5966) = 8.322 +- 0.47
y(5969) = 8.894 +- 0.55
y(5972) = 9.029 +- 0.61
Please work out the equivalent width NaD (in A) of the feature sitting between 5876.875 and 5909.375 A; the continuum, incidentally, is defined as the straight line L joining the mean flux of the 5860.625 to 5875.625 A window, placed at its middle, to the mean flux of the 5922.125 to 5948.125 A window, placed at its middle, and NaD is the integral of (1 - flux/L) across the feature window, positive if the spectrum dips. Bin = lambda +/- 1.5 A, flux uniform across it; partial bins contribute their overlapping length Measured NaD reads 3.6 A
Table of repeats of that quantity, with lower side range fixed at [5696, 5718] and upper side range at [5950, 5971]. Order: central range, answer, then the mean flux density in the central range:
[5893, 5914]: 0.7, 8.44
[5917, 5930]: -0.9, 9.3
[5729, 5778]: -1.0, 9.2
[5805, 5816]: -0.3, 9.14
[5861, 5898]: 1.9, 8.32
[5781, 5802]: 1.8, 8.18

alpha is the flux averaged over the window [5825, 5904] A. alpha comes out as 8.76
